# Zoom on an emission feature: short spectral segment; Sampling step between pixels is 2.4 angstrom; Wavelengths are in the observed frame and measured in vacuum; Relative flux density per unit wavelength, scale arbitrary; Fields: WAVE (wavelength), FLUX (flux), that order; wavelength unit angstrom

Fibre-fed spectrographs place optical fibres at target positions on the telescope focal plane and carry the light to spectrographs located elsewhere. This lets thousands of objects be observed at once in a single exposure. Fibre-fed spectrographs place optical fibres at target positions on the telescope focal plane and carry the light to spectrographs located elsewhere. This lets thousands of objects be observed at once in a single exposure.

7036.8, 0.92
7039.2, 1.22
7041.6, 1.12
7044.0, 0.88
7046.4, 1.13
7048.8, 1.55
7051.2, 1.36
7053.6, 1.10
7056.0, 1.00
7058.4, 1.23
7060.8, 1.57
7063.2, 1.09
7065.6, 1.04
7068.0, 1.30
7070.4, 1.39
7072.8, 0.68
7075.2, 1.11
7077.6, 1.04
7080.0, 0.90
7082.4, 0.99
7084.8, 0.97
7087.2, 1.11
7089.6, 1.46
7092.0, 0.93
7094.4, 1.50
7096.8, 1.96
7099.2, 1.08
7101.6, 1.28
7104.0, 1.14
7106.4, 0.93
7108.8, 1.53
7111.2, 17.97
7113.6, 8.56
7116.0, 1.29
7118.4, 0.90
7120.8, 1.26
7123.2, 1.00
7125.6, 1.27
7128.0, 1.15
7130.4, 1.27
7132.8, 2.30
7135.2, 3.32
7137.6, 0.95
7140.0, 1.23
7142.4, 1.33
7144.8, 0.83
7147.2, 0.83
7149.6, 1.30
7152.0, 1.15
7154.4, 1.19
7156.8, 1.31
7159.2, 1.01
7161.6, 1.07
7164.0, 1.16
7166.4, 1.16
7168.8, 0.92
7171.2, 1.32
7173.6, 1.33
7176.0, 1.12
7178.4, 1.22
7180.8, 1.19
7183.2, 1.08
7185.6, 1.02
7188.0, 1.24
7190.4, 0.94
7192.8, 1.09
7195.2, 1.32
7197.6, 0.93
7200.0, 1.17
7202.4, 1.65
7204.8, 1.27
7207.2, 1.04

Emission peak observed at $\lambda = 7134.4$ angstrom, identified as [N II] 6583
